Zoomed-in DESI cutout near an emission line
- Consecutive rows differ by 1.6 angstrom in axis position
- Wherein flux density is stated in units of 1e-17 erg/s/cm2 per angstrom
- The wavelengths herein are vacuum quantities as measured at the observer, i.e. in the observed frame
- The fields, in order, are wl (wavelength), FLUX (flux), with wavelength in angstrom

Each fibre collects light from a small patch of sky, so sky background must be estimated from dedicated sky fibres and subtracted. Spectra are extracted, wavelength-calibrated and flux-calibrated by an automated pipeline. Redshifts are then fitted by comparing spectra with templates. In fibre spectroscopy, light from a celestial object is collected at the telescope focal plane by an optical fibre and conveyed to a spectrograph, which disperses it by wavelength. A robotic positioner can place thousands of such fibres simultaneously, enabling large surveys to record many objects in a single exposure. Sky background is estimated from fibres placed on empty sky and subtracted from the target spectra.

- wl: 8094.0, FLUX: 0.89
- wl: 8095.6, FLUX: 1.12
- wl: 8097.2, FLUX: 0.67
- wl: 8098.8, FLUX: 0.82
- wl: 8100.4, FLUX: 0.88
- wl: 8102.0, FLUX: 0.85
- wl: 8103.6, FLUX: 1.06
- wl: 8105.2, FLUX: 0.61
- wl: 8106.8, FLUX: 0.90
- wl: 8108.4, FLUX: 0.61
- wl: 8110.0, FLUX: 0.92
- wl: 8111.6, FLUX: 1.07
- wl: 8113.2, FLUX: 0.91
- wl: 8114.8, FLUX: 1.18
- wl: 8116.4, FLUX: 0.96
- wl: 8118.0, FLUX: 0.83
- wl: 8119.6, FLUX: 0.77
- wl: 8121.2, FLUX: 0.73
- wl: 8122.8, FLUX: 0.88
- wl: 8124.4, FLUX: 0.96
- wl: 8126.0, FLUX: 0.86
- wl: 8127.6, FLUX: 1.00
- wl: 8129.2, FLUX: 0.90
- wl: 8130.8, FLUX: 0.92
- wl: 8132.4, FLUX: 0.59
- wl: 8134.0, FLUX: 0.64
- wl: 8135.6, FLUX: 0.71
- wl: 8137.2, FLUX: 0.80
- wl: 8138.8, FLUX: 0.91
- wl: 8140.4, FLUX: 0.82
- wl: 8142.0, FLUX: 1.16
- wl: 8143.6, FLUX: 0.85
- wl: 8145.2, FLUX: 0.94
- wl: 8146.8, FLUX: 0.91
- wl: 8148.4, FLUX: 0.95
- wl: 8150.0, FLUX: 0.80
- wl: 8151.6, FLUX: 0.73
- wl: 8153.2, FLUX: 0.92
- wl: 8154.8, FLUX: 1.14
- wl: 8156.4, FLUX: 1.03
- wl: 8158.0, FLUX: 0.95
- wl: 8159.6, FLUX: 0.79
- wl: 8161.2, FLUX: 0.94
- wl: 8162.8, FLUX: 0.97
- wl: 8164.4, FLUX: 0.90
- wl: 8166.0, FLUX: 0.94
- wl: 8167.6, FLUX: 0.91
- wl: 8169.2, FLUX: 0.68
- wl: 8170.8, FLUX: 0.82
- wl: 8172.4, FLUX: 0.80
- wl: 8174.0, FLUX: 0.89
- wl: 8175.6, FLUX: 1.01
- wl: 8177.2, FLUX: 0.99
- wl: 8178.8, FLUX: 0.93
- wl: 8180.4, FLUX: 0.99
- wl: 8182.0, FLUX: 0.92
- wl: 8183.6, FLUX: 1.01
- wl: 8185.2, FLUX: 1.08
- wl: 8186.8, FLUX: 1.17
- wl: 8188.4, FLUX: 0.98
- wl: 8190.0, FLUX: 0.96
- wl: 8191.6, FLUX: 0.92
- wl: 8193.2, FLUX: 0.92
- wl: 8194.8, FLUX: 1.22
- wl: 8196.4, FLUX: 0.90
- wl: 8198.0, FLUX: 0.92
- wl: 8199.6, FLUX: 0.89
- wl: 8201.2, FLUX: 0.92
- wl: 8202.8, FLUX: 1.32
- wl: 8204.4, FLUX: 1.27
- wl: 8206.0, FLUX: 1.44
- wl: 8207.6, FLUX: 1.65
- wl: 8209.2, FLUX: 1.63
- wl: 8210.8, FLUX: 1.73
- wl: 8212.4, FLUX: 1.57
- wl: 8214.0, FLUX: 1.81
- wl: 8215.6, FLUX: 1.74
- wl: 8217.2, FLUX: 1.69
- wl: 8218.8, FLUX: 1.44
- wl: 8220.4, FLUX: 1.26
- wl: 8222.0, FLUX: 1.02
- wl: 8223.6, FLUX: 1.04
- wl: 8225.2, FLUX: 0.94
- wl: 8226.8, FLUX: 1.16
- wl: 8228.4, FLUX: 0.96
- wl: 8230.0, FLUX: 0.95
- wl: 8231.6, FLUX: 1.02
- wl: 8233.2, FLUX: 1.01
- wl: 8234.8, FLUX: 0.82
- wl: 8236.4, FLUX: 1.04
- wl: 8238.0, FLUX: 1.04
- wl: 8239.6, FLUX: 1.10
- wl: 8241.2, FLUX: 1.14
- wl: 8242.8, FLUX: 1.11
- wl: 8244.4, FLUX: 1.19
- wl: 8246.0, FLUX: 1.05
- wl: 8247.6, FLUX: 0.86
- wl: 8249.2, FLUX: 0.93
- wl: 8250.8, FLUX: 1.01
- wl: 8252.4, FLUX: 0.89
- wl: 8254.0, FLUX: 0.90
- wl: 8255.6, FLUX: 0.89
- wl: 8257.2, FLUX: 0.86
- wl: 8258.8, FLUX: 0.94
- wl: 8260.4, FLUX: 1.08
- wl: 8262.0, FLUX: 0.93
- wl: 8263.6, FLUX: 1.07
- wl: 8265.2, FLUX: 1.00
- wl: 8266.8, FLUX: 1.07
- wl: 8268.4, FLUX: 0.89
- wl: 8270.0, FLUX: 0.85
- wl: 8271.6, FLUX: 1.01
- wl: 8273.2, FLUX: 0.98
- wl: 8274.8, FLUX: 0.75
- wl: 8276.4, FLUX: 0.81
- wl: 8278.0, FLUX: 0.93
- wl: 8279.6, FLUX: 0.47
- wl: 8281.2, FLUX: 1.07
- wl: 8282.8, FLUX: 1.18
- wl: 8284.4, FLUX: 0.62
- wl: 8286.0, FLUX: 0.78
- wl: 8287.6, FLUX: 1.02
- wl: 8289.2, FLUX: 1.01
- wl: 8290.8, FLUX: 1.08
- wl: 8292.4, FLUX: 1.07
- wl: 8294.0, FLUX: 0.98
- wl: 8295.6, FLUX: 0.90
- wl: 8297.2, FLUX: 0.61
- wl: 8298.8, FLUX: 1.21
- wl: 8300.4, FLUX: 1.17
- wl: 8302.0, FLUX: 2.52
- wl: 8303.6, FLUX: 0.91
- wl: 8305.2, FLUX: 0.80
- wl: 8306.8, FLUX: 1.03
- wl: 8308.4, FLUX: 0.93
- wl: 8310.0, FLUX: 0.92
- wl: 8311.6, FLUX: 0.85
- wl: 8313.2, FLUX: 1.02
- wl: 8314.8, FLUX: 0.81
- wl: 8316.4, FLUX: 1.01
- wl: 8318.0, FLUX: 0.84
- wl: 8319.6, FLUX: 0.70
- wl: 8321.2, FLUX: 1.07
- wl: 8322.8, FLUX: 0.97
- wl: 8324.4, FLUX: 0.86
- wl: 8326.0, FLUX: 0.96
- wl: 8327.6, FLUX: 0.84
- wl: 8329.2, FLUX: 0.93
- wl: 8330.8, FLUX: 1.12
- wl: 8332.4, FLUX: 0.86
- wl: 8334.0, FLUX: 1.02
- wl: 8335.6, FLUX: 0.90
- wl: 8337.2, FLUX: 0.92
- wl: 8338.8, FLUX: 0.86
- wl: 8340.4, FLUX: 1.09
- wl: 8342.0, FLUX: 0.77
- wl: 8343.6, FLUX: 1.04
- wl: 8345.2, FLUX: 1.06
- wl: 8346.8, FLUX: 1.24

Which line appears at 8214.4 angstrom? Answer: H-beta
